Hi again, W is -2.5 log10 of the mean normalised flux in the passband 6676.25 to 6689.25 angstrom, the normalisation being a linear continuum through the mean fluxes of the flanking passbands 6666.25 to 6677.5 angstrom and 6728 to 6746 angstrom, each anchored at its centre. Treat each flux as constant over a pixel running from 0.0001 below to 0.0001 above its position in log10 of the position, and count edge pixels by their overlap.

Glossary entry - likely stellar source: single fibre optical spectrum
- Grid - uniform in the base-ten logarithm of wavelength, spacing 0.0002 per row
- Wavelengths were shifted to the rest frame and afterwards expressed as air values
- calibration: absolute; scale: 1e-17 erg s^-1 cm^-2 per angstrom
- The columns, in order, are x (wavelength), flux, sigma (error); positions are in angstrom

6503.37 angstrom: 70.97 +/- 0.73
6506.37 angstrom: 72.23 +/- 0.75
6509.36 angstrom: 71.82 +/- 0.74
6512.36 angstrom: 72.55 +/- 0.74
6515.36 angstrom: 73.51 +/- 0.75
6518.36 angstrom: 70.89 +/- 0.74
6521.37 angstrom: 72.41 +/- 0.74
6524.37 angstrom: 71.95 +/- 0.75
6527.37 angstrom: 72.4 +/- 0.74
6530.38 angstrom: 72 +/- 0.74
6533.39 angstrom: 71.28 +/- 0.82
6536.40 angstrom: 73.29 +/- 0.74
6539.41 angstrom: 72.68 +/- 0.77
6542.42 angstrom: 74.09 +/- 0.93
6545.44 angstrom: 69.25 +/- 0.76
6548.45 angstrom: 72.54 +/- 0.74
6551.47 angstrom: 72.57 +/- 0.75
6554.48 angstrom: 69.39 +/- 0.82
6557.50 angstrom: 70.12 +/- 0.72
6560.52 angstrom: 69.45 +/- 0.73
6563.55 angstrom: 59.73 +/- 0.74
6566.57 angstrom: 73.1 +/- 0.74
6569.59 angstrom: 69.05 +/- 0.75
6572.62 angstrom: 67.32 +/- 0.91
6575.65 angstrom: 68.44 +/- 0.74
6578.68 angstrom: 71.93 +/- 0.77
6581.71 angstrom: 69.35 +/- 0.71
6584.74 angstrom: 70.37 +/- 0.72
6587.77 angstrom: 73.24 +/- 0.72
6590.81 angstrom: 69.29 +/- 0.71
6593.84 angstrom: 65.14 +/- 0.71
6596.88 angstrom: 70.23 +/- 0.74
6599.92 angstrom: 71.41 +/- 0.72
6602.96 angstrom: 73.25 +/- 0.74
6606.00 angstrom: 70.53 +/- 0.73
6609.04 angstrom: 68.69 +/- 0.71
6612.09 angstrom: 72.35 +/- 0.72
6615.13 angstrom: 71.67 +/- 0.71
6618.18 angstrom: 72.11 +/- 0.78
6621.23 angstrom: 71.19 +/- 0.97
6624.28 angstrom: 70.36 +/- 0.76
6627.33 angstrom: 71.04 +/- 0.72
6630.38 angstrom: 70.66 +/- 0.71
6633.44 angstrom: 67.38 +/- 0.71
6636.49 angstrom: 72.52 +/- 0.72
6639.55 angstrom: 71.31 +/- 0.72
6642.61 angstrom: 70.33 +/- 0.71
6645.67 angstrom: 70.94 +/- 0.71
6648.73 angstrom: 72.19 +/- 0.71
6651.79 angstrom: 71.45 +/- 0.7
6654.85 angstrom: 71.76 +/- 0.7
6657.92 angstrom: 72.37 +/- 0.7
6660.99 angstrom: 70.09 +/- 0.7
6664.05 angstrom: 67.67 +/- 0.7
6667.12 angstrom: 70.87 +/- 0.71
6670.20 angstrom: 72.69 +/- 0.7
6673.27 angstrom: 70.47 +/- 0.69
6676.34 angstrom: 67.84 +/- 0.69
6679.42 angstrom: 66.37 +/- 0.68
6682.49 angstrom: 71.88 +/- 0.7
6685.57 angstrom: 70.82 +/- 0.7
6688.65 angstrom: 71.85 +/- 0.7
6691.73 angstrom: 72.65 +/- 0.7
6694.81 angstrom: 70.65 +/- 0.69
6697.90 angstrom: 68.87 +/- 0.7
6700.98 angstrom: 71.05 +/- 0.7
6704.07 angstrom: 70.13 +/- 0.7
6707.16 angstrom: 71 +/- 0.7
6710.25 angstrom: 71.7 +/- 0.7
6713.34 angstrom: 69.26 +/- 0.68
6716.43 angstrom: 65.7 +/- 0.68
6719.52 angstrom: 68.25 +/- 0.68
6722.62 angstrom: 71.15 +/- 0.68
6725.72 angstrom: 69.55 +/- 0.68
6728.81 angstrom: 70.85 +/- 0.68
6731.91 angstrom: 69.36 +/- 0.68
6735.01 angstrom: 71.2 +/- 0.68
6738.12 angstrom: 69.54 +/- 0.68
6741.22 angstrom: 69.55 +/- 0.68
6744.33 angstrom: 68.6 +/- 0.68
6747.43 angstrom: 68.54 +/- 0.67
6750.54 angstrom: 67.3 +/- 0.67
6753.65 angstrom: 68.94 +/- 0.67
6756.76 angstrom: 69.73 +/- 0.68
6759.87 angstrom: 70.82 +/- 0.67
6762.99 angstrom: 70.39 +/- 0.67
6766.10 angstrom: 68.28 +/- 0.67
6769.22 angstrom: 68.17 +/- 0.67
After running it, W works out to 0.01 mag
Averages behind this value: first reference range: 70.5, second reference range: 69.8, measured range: 69.8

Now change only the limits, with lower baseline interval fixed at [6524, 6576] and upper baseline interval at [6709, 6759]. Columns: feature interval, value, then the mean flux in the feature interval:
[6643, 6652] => -0.02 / 71.4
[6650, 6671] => -0.02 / 70.9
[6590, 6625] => -0.01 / 70.6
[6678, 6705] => -0.01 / 70.5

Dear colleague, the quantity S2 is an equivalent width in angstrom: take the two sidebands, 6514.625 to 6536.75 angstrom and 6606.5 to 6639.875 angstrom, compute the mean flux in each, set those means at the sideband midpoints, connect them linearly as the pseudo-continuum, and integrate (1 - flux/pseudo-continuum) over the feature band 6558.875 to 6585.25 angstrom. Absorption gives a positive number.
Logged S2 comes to 1.03 angstrom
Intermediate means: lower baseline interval 72.1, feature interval 68.7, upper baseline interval 70.8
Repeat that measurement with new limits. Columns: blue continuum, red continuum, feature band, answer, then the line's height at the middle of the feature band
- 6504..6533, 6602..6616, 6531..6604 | 1.4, 71.6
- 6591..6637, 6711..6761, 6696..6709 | -0.1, 69.6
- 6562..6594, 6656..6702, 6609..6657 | -0.9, 69.8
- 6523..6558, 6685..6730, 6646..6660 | -0.2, 70.8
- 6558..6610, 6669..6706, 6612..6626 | -0.3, 69.8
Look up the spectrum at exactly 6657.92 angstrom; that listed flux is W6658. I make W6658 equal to 72.37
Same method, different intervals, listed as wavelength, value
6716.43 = 65.7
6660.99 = 70.09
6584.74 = 70.37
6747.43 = 68.54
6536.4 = 73.29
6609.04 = 68.69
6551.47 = 72.57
